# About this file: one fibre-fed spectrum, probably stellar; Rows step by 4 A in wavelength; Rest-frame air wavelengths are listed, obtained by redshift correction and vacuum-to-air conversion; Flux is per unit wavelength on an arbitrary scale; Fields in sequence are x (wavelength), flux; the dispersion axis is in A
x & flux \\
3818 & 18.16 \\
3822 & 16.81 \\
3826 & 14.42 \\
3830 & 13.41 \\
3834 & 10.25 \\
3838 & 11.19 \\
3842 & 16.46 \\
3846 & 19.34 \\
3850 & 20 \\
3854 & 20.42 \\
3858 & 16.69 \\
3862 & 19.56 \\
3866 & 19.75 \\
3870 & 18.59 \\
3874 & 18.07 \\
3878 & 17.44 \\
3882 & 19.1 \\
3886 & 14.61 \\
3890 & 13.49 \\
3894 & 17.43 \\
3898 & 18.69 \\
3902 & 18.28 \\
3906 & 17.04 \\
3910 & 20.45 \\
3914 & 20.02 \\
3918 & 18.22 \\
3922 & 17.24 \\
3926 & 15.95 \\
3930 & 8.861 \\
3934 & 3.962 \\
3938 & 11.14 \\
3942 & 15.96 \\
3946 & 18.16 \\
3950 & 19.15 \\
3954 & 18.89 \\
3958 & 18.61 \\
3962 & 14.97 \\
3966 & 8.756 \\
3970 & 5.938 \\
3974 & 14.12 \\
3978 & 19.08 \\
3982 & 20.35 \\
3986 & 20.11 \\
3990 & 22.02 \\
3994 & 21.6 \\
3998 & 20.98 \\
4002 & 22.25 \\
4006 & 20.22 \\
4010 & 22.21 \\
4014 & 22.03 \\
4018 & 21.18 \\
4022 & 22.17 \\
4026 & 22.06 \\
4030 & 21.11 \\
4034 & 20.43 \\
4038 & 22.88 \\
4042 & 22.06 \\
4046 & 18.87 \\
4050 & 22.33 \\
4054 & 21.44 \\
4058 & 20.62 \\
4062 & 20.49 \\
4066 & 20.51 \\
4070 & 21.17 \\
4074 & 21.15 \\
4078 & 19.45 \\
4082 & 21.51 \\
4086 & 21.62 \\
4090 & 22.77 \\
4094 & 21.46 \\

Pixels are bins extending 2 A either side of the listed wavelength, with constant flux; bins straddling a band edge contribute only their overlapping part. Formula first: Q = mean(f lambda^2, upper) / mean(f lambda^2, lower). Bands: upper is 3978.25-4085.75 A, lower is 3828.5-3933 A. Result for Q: 1.36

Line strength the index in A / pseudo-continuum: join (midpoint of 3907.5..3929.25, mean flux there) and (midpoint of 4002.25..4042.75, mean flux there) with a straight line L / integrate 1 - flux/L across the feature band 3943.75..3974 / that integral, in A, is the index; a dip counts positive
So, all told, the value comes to 6.82 A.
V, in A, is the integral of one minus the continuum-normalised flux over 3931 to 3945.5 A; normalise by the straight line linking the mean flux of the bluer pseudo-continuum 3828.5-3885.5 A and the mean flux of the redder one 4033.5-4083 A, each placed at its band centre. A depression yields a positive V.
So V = 5.9 A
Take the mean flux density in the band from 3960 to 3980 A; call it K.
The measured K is 12.6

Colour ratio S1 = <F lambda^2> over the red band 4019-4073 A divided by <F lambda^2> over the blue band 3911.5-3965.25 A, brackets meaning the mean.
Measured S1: 1.5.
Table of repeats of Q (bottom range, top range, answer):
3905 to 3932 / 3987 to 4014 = 1.34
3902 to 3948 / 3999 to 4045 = 1.48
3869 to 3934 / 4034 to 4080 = 1.36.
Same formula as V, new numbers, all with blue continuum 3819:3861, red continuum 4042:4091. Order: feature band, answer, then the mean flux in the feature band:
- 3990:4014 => -2.4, 21.5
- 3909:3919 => -1.1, 19.6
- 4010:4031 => -1.9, 21.8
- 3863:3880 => -1.8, 18.5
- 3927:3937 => 5.7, 7.84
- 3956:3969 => 3.6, 13.5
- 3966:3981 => 4.8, 13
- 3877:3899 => 0.5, 16.7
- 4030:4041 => -0.7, 21.6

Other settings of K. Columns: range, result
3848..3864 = 19.2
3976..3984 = 19.7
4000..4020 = 21.6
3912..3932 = 16.1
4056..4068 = 20.5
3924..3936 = 9.59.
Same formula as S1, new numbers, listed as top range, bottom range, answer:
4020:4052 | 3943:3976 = 1.50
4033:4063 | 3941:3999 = 1.28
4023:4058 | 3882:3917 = 1.30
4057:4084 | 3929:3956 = 1.58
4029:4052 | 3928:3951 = 1.77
